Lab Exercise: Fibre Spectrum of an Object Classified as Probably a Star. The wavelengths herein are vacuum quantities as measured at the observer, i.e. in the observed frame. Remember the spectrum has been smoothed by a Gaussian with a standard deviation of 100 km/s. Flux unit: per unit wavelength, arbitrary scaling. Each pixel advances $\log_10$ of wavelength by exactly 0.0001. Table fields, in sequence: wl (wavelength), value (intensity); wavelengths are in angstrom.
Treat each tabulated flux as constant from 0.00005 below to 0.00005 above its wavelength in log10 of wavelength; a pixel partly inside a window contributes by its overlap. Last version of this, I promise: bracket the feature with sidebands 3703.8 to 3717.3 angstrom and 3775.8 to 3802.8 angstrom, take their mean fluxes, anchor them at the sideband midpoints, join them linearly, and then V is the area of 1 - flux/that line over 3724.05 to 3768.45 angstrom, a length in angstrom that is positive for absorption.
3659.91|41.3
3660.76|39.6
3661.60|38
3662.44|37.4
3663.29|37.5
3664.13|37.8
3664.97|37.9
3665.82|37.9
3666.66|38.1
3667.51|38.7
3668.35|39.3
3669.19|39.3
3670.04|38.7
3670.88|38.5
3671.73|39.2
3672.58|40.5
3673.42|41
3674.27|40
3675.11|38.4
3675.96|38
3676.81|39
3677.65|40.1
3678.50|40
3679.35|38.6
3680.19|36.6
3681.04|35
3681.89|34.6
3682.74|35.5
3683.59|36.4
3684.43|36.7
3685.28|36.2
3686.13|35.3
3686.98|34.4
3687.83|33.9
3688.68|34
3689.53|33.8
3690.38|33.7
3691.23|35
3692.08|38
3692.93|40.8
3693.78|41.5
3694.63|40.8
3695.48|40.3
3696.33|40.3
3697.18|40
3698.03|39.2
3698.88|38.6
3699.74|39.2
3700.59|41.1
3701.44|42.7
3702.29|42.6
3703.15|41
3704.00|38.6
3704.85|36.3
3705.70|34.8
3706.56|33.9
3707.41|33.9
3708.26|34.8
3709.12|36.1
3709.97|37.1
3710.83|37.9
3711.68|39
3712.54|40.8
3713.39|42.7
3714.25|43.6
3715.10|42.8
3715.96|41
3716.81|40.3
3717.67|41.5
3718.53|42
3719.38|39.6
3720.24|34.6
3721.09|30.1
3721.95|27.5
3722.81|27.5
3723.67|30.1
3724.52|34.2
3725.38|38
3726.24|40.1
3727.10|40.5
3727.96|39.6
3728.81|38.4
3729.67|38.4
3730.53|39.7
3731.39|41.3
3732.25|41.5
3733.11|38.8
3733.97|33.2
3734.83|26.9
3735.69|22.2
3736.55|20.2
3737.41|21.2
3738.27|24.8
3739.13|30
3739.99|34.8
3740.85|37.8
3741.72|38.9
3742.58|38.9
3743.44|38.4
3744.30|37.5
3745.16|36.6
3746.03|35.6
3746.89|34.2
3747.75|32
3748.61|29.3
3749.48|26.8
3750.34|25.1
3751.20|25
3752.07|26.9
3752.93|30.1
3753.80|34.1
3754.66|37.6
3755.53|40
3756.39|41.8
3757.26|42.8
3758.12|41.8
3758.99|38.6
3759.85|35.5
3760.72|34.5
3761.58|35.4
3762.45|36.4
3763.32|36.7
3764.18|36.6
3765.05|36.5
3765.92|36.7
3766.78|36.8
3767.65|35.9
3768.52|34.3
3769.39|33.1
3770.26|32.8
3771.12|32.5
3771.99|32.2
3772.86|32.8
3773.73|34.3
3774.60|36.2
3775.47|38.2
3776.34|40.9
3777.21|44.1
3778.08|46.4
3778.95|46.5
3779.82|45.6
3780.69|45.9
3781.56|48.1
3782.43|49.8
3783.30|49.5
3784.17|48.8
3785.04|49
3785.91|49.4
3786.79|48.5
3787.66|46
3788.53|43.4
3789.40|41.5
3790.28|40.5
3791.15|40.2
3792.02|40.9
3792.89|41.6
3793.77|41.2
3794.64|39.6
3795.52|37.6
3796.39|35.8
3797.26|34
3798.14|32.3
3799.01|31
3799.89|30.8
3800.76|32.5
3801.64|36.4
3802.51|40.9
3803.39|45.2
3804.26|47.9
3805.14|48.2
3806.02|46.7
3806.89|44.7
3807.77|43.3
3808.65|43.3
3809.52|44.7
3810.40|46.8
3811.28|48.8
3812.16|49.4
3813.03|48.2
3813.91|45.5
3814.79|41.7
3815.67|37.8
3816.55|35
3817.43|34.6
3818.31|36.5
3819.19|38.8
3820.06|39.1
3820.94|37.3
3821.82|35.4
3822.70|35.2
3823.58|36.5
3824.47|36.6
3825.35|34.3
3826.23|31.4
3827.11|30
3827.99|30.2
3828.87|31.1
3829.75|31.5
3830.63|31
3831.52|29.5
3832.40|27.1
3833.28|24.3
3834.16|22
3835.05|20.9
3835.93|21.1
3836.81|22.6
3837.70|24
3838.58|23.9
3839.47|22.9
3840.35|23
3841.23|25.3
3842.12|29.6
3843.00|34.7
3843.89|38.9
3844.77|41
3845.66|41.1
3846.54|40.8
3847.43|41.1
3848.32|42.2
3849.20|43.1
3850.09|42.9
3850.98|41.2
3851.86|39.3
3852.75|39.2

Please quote 5.7 angstrom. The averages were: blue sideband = 38.4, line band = 34.8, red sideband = 41.9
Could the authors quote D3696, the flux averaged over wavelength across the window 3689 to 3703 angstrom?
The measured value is 39.2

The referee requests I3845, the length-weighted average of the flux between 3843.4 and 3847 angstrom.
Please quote 40.4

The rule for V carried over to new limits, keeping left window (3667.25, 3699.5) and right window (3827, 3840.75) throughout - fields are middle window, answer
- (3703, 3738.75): -0.9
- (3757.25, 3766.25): -1.6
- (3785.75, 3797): -4.8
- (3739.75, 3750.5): -0.5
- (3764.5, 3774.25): -1.1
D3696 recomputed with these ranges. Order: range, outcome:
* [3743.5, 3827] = 38.9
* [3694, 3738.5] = 36.8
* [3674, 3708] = 37.7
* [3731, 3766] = 33.9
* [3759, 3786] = 39.6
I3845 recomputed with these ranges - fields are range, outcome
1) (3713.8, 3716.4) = 42.5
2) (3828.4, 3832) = 30.7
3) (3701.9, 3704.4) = 40.7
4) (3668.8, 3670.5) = 39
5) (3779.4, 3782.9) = 47.4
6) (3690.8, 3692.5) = 36.5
